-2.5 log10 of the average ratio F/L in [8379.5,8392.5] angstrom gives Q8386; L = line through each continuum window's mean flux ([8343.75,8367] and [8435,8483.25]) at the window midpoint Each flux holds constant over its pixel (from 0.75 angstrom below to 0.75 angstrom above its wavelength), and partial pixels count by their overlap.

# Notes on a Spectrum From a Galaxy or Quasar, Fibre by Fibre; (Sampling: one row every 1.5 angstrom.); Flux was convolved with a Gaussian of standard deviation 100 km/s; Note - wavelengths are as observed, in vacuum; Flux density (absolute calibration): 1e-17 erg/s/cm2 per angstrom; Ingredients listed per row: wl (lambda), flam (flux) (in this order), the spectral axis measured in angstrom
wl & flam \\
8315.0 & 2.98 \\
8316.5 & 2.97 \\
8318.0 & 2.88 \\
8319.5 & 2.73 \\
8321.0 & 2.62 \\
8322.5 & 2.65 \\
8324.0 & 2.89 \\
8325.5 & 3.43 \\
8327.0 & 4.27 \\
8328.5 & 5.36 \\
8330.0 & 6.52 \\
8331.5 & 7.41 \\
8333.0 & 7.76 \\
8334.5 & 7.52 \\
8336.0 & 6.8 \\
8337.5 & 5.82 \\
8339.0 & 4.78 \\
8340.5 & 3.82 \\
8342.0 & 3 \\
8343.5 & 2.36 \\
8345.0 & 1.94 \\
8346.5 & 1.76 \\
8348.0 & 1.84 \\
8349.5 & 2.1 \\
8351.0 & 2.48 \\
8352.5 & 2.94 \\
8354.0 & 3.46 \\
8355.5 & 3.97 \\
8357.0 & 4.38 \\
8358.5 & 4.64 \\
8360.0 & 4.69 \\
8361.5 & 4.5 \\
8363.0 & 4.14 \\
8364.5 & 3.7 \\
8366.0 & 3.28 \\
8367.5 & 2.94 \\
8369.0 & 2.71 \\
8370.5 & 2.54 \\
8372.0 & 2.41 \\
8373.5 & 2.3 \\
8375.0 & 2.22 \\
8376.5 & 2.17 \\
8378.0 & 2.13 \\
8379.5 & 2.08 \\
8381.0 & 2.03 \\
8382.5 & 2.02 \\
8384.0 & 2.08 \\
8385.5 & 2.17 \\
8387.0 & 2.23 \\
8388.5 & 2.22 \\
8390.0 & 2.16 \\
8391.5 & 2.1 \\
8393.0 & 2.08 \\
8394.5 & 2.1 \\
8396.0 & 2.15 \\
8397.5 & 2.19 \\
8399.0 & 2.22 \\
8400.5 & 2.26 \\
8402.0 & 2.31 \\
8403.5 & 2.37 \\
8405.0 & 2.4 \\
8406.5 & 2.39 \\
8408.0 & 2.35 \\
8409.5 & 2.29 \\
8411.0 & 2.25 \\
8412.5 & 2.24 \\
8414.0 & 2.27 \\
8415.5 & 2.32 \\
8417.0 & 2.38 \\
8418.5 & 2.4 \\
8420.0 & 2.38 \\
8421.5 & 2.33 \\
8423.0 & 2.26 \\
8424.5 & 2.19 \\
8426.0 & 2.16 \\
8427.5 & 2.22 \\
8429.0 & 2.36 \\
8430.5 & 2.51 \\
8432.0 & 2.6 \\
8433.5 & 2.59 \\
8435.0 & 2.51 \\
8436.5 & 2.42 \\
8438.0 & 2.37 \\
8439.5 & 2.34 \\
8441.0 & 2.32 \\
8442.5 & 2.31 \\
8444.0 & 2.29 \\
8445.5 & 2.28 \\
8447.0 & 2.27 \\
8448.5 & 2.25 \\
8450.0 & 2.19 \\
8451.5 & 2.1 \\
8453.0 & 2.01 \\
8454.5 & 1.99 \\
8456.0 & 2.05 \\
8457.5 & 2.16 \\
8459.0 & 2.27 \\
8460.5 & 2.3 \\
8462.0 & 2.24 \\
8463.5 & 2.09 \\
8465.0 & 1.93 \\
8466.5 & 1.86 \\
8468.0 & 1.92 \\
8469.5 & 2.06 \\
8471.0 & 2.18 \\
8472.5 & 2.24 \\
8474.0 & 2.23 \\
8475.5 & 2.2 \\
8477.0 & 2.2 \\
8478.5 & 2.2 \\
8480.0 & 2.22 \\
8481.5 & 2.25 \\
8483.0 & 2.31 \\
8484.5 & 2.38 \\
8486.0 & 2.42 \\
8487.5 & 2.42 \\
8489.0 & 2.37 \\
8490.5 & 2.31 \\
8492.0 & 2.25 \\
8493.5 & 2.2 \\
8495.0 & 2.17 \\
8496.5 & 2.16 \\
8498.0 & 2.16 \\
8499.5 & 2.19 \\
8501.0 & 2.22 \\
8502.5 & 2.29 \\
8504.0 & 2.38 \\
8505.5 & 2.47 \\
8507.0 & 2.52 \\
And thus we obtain 0.365 mag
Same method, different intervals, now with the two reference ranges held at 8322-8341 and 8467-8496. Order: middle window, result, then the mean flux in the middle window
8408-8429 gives 0.475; 2.29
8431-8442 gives 0.282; 2.45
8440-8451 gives 0.297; 2.27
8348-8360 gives 0.389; 3.4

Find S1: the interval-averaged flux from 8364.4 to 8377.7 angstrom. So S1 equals 2.63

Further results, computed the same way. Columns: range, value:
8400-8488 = 2.26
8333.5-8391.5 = 3.17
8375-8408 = 2.19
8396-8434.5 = 2.33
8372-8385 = 2.15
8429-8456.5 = 2.3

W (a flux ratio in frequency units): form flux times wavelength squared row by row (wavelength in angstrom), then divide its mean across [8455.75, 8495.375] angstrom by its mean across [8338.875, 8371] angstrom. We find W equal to 0.7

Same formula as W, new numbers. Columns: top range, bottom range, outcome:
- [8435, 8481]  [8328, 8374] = 0.56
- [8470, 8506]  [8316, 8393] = 0.69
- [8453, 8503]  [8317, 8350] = 0.55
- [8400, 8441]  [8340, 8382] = 0.81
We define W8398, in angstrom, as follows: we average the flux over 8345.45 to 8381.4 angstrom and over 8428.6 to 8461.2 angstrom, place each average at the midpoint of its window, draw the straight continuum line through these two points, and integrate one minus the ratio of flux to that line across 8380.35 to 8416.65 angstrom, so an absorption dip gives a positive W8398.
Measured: 6.2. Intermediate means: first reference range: 2.98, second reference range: 2.29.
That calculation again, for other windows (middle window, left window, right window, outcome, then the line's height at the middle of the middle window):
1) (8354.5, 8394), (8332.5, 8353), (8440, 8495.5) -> 7.4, 3.46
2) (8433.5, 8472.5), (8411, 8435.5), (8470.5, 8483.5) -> 1.5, 2.28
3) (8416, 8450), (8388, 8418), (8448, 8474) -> -2.6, 2.18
